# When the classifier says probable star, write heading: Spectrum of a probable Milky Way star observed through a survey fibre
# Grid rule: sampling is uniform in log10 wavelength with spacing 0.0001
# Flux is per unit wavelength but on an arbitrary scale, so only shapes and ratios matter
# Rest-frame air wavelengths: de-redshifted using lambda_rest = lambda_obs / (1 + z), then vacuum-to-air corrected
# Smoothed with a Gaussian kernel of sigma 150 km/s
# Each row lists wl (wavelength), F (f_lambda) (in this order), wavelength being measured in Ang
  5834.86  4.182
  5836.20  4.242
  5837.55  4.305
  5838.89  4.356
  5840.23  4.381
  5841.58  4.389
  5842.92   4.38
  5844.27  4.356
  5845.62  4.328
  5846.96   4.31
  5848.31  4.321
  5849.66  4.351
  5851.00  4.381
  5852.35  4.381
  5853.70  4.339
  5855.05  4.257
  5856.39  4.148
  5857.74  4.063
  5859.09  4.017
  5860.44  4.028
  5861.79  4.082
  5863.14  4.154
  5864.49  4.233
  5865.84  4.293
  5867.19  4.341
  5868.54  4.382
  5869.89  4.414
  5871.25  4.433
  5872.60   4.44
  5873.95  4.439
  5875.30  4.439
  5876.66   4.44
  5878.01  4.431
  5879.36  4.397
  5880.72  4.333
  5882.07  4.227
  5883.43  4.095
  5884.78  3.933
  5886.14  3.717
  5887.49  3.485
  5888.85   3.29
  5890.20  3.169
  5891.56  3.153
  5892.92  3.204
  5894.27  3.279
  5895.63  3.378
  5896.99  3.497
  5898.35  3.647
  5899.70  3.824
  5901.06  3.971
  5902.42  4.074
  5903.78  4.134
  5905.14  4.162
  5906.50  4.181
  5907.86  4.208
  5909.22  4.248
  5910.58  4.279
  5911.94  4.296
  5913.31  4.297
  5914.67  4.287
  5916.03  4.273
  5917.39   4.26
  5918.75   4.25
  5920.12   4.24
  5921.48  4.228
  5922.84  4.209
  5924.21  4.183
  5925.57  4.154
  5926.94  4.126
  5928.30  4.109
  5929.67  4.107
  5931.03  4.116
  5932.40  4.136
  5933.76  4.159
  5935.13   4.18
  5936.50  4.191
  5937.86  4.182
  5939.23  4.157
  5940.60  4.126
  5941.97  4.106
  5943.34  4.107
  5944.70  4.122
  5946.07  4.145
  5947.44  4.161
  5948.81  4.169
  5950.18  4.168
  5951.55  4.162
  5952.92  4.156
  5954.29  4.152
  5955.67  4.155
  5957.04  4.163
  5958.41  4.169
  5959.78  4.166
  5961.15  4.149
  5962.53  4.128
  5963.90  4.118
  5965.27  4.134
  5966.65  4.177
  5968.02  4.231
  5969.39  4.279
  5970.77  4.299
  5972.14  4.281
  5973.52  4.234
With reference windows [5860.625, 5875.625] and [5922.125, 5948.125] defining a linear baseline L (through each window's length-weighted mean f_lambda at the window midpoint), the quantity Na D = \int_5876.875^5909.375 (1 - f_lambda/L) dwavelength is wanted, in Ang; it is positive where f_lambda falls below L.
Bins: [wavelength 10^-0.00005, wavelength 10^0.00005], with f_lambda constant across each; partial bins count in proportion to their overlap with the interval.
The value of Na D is 3.20 Ang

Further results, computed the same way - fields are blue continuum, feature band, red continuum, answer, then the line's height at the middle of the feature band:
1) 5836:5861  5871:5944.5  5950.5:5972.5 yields 3.04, 4.23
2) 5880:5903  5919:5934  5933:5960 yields -0.71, 3.98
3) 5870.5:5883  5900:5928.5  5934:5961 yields 0.46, 4.26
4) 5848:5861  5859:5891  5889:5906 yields -1.55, 3.94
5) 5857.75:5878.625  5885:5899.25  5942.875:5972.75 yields 2.86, 4.26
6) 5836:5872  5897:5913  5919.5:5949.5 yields 0.49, 4.2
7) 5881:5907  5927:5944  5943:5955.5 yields -0.41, 4.04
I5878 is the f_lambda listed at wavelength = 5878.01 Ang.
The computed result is 4.431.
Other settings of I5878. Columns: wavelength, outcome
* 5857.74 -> 4.063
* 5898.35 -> 3.647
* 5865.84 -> 4.293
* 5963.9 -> 4.118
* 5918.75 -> 4.25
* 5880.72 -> 4.333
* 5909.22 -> 4.248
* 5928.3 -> 4.109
